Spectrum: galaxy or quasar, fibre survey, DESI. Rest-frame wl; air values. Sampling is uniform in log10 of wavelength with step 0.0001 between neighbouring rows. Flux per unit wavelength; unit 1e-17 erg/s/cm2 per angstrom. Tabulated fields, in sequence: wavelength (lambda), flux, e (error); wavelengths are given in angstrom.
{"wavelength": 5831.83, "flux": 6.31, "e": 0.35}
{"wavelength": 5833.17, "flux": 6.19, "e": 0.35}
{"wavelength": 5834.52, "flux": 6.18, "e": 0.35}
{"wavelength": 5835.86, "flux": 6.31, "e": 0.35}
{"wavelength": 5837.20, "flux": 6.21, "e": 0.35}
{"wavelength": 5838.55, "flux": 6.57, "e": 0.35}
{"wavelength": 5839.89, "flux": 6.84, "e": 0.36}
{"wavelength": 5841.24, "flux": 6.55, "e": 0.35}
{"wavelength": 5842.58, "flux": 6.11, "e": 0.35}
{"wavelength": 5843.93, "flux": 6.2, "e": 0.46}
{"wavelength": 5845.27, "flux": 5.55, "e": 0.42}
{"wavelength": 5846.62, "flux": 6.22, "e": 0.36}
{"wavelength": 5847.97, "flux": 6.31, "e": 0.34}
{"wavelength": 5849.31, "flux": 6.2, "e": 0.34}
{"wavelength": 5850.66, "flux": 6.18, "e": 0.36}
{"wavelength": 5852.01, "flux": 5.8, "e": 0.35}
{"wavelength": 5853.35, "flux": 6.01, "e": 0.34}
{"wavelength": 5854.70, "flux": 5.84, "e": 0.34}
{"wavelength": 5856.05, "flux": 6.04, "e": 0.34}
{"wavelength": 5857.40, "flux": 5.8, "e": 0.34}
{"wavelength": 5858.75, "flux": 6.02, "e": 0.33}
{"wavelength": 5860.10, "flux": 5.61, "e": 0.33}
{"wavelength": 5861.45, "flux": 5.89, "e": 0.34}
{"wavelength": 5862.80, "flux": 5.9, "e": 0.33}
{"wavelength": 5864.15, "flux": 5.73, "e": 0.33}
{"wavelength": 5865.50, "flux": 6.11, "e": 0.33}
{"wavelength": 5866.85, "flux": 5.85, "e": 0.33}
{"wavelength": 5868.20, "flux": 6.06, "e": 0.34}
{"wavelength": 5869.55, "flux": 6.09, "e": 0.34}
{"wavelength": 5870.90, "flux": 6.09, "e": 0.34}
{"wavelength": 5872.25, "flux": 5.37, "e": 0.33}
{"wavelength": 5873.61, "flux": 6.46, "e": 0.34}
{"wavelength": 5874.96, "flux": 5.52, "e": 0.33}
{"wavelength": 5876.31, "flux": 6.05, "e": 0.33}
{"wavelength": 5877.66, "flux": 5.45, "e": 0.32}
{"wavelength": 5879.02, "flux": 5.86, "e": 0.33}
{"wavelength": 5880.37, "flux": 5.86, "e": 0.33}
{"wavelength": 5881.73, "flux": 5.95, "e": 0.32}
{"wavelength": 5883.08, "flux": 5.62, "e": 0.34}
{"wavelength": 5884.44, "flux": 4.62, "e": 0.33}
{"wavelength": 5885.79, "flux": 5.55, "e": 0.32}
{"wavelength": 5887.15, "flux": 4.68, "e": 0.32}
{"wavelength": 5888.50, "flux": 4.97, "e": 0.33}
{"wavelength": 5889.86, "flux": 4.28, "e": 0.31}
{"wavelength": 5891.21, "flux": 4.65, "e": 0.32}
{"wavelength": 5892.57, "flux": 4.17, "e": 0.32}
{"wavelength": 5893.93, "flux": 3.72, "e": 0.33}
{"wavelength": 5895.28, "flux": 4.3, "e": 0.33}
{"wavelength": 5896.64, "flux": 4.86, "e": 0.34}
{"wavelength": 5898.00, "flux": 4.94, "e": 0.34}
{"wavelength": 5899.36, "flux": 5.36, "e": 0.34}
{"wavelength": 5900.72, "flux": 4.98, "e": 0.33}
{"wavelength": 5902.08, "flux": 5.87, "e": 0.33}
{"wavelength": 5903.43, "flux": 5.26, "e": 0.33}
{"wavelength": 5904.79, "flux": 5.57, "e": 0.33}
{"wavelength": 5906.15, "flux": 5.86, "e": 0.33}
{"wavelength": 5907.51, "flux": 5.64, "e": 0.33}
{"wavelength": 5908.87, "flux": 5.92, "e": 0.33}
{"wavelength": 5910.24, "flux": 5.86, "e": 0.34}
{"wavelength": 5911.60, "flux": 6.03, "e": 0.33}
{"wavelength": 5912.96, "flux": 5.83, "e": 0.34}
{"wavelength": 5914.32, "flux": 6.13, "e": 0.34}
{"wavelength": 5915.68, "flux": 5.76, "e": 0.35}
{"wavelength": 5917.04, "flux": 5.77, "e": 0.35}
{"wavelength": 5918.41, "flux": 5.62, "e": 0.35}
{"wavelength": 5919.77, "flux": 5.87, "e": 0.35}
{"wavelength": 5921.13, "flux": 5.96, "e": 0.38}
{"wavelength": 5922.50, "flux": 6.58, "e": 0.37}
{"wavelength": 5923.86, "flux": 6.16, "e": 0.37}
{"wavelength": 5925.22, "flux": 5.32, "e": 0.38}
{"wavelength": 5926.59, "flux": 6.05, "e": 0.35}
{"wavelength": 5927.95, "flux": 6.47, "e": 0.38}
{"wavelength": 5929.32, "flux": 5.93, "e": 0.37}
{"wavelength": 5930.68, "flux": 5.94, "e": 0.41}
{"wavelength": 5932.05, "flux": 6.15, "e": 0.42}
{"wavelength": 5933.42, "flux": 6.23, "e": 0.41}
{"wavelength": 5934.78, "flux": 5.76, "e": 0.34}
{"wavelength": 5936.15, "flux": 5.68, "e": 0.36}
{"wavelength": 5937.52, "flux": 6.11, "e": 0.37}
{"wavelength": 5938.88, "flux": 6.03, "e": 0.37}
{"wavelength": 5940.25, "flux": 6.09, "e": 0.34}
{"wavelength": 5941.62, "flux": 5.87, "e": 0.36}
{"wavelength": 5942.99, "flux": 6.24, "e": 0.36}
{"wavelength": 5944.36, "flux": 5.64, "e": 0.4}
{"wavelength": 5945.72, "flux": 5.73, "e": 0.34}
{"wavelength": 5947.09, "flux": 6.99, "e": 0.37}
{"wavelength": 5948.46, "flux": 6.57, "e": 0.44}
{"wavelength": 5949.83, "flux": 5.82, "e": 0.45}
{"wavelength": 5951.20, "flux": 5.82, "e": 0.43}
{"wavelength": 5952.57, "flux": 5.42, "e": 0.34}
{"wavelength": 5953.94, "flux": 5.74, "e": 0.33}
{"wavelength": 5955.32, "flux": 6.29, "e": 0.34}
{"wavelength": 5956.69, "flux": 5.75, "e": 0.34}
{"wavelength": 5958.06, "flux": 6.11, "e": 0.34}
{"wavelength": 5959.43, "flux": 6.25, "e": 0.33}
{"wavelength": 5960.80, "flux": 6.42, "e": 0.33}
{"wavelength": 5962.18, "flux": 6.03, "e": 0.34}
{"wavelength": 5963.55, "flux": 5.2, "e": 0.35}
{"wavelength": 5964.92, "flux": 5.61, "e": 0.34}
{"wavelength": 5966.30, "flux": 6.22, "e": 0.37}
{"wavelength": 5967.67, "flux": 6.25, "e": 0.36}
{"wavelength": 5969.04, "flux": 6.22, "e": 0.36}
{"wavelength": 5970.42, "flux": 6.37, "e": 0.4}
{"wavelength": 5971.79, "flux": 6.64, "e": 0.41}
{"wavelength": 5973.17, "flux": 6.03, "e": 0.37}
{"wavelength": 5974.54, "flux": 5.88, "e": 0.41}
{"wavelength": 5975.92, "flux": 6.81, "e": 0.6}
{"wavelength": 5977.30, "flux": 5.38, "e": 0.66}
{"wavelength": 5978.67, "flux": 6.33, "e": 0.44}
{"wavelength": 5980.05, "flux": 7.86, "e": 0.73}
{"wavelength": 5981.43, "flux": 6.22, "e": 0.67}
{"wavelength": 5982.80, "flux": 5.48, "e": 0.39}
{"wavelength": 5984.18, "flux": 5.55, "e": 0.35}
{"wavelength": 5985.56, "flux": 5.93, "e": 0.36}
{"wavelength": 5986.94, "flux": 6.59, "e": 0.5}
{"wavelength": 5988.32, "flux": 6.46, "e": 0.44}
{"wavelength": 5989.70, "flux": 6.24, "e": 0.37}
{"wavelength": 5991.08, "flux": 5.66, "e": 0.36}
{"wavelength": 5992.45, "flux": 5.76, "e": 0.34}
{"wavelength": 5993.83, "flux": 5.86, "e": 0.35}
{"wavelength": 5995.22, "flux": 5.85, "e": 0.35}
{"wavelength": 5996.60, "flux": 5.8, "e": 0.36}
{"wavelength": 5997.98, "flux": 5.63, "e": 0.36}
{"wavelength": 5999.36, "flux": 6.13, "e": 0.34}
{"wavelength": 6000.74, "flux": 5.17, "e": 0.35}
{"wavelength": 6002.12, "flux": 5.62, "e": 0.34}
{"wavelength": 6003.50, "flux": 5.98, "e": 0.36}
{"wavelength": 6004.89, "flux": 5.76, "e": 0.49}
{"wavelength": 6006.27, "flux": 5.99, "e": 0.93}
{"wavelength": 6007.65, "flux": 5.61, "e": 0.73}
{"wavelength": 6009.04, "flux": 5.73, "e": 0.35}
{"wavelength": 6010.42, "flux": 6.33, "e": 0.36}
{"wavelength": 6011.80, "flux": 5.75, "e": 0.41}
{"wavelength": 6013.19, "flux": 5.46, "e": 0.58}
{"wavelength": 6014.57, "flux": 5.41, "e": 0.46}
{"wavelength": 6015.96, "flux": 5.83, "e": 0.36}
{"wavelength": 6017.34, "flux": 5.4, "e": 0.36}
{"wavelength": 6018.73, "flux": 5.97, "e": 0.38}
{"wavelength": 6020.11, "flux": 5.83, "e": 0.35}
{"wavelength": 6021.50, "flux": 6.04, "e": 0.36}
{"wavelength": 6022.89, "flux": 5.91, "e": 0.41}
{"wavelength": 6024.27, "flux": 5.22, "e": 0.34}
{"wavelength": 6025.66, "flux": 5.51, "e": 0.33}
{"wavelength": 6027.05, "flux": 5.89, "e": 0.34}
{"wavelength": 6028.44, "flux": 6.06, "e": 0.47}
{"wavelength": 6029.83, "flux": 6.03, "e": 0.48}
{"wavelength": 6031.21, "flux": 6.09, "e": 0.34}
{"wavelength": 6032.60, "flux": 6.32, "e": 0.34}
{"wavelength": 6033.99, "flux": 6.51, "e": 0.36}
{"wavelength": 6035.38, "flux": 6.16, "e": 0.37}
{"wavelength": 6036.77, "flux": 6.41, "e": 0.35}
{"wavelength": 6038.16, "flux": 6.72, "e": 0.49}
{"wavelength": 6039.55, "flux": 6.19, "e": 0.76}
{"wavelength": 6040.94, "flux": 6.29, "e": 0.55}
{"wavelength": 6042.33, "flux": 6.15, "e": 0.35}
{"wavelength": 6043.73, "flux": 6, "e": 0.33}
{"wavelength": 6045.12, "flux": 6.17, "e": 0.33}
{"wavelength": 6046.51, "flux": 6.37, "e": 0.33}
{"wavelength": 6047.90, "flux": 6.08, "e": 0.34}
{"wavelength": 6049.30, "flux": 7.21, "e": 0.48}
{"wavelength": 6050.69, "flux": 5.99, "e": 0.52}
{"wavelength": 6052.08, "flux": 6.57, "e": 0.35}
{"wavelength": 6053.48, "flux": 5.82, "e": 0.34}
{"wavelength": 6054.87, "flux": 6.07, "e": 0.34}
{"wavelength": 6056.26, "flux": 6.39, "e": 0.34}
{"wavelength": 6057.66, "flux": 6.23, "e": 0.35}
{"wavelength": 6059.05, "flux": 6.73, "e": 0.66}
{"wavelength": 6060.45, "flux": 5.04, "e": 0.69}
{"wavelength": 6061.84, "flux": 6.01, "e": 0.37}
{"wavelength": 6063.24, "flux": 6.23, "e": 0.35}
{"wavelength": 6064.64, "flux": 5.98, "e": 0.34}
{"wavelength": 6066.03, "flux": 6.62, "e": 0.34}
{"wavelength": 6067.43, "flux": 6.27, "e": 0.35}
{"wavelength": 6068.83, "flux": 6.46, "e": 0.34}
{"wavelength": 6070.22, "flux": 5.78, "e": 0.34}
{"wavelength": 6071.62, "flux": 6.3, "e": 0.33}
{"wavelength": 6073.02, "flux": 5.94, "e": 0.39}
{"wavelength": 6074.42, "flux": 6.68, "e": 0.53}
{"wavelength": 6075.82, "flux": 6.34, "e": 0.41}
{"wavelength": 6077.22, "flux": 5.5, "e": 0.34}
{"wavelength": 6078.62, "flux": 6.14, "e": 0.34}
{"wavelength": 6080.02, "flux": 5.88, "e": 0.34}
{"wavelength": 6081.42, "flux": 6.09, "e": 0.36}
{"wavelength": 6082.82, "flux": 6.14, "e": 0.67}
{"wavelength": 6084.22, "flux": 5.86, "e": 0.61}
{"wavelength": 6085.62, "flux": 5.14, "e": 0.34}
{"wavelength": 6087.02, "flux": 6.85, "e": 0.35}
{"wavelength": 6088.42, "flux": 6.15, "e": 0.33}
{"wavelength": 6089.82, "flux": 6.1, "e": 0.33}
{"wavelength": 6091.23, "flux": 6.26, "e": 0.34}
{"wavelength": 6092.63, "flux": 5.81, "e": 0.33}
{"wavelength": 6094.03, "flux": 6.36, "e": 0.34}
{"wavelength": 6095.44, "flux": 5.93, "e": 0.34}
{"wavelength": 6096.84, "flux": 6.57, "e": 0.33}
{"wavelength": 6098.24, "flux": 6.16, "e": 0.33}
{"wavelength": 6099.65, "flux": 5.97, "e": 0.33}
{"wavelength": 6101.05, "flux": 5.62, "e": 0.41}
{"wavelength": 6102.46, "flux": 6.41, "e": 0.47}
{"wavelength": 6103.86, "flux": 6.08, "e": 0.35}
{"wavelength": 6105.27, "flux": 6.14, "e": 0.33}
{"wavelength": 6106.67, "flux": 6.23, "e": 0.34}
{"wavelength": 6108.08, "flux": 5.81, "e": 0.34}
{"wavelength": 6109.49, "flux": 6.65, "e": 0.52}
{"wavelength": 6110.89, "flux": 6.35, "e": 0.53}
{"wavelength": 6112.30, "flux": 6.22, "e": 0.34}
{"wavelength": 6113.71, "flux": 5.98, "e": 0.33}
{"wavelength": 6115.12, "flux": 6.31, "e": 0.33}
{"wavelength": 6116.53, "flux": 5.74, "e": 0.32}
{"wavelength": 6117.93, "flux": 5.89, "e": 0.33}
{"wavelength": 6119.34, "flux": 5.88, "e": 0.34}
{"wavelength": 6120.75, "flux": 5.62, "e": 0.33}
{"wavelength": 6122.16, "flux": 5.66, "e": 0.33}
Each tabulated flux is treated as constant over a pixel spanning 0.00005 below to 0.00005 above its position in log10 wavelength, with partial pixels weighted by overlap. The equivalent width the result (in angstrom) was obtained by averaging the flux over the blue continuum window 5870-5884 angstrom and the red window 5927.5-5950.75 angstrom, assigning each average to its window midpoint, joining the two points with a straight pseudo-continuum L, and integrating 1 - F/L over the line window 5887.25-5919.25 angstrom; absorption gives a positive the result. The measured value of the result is 3.5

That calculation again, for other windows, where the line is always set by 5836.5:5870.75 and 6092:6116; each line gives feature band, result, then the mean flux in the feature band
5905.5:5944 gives 0.85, 5.96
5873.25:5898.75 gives 4.04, 5.12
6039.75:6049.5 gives -0.23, 6.27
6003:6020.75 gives 1.01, 5.77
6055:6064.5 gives 0.06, 6.09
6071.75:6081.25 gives 0.07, 6.09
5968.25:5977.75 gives -0.16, 6.21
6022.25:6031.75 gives 0.49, 5.81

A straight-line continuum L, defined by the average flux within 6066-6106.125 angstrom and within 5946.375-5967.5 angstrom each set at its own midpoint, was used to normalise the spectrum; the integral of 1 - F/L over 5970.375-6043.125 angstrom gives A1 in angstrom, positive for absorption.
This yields 0.8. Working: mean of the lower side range 6.02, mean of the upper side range 6.11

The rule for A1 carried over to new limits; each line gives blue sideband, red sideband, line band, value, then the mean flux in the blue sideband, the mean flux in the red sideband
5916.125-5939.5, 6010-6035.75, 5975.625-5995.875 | -0.7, 5.98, 5.87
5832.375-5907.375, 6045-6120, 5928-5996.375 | -2.2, 5.68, 6.14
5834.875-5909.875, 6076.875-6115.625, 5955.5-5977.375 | -0.9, 5.66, 6.1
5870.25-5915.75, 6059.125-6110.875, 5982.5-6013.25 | -0.4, 5.38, 6.11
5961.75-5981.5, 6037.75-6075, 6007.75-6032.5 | 1.7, 6.21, 6.23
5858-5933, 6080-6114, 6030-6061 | -1.4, 5.6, 6.12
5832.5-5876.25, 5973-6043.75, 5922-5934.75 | -0.1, 6.06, 5.98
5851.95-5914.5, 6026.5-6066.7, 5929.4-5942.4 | -0.5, 5.52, 6.22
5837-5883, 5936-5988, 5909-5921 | 0.4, 6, 6.09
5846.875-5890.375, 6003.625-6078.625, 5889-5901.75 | 2.6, 5.75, 6.06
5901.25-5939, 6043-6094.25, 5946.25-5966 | -0.1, 5.9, 6.15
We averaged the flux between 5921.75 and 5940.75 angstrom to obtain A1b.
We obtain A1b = 6.03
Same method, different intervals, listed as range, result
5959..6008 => 6.02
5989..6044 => 5.91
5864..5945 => 5.64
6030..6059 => 6.29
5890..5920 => 5.34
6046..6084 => 6.17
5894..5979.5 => 5.88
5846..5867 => 5.97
